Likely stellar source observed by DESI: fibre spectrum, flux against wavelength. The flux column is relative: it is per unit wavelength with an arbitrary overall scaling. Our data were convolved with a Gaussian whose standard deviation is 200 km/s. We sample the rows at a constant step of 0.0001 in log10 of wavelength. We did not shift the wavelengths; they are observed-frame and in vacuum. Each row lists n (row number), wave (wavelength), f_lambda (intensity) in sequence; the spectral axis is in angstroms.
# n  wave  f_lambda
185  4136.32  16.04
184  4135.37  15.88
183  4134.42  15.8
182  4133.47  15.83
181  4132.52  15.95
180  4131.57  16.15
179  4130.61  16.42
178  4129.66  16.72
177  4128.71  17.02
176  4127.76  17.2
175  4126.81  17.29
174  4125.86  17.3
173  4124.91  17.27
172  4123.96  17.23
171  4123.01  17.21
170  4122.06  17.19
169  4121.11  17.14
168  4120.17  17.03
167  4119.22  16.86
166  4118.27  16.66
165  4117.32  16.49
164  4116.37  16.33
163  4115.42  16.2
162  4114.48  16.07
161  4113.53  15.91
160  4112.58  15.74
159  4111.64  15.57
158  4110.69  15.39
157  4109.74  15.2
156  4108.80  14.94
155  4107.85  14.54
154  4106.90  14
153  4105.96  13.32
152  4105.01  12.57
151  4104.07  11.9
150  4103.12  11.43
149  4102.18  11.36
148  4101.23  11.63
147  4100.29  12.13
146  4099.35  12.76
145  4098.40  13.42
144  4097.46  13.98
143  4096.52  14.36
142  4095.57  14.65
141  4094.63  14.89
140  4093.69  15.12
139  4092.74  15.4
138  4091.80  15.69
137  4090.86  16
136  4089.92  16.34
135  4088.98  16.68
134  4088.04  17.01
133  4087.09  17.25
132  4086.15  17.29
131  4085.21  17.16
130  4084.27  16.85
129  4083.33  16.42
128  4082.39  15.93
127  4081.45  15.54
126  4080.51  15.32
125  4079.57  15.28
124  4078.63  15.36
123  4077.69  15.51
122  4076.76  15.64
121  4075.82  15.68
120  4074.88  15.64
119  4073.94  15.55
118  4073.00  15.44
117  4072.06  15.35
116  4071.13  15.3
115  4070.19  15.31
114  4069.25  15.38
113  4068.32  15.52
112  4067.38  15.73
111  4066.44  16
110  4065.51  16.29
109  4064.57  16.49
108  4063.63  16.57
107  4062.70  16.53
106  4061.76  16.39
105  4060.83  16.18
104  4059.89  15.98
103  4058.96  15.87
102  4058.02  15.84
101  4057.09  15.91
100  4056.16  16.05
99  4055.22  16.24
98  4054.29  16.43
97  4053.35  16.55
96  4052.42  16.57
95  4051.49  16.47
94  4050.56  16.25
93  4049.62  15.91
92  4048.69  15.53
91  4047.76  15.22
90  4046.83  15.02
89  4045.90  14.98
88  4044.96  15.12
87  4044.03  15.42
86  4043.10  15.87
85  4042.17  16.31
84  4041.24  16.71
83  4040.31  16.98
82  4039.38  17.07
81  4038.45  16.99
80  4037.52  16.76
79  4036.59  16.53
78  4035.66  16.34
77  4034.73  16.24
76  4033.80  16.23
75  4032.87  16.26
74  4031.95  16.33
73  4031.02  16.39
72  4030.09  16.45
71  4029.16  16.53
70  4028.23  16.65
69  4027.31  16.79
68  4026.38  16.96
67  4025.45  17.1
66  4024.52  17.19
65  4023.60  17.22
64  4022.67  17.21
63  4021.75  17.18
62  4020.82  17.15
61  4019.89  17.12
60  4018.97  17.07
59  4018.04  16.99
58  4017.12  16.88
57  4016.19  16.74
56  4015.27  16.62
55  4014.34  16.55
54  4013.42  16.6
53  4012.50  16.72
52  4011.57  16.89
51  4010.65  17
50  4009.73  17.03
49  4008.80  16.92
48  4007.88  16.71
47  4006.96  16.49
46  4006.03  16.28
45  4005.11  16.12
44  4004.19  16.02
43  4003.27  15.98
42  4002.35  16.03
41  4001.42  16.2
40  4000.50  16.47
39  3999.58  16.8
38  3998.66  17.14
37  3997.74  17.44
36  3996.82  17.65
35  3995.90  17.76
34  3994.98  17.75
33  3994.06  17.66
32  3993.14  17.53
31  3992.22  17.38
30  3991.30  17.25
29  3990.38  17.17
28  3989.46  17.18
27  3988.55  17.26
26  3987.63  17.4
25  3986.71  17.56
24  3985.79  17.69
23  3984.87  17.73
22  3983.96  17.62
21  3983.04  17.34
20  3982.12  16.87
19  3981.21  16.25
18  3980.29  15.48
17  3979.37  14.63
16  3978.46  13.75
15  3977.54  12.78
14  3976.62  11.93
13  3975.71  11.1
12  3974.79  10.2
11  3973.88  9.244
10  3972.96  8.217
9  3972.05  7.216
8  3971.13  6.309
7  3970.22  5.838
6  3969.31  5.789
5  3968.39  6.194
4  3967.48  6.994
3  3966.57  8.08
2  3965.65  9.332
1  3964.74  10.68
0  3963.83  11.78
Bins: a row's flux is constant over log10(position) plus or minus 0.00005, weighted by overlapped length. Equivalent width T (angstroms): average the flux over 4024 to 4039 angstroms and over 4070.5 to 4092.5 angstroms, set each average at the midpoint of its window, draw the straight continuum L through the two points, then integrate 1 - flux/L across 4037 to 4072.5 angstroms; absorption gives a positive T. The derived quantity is 0.7 angstroms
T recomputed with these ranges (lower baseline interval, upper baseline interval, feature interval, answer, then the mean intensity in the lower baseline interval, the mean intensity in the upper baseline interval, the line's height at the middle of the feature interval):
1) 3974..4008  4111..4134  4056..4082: 1.04 angstroms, 16.2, 16.6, 16.4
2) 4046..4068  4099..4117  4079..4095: -1.32 angstroms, 16.1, 14.1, 14.9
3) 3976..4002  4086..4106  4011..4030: -1.18 angstroms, 16.6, 14.3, 15.9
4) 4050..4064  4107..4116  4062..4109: 2.23 angstroms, 16.3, 15.4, 15.8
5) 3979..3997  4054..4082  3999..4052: 0.13 angstroms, 17.2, 15.8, 16.5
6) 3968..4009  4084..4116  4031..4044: -1.47 angstroms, 14.8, 14.8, 14.8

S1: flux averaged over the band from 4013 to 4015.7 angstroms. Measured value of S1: 16.6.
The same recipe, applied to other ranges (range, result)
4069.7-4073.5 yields 15.3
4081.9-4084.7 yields 16.4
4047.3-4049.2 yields 15.4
